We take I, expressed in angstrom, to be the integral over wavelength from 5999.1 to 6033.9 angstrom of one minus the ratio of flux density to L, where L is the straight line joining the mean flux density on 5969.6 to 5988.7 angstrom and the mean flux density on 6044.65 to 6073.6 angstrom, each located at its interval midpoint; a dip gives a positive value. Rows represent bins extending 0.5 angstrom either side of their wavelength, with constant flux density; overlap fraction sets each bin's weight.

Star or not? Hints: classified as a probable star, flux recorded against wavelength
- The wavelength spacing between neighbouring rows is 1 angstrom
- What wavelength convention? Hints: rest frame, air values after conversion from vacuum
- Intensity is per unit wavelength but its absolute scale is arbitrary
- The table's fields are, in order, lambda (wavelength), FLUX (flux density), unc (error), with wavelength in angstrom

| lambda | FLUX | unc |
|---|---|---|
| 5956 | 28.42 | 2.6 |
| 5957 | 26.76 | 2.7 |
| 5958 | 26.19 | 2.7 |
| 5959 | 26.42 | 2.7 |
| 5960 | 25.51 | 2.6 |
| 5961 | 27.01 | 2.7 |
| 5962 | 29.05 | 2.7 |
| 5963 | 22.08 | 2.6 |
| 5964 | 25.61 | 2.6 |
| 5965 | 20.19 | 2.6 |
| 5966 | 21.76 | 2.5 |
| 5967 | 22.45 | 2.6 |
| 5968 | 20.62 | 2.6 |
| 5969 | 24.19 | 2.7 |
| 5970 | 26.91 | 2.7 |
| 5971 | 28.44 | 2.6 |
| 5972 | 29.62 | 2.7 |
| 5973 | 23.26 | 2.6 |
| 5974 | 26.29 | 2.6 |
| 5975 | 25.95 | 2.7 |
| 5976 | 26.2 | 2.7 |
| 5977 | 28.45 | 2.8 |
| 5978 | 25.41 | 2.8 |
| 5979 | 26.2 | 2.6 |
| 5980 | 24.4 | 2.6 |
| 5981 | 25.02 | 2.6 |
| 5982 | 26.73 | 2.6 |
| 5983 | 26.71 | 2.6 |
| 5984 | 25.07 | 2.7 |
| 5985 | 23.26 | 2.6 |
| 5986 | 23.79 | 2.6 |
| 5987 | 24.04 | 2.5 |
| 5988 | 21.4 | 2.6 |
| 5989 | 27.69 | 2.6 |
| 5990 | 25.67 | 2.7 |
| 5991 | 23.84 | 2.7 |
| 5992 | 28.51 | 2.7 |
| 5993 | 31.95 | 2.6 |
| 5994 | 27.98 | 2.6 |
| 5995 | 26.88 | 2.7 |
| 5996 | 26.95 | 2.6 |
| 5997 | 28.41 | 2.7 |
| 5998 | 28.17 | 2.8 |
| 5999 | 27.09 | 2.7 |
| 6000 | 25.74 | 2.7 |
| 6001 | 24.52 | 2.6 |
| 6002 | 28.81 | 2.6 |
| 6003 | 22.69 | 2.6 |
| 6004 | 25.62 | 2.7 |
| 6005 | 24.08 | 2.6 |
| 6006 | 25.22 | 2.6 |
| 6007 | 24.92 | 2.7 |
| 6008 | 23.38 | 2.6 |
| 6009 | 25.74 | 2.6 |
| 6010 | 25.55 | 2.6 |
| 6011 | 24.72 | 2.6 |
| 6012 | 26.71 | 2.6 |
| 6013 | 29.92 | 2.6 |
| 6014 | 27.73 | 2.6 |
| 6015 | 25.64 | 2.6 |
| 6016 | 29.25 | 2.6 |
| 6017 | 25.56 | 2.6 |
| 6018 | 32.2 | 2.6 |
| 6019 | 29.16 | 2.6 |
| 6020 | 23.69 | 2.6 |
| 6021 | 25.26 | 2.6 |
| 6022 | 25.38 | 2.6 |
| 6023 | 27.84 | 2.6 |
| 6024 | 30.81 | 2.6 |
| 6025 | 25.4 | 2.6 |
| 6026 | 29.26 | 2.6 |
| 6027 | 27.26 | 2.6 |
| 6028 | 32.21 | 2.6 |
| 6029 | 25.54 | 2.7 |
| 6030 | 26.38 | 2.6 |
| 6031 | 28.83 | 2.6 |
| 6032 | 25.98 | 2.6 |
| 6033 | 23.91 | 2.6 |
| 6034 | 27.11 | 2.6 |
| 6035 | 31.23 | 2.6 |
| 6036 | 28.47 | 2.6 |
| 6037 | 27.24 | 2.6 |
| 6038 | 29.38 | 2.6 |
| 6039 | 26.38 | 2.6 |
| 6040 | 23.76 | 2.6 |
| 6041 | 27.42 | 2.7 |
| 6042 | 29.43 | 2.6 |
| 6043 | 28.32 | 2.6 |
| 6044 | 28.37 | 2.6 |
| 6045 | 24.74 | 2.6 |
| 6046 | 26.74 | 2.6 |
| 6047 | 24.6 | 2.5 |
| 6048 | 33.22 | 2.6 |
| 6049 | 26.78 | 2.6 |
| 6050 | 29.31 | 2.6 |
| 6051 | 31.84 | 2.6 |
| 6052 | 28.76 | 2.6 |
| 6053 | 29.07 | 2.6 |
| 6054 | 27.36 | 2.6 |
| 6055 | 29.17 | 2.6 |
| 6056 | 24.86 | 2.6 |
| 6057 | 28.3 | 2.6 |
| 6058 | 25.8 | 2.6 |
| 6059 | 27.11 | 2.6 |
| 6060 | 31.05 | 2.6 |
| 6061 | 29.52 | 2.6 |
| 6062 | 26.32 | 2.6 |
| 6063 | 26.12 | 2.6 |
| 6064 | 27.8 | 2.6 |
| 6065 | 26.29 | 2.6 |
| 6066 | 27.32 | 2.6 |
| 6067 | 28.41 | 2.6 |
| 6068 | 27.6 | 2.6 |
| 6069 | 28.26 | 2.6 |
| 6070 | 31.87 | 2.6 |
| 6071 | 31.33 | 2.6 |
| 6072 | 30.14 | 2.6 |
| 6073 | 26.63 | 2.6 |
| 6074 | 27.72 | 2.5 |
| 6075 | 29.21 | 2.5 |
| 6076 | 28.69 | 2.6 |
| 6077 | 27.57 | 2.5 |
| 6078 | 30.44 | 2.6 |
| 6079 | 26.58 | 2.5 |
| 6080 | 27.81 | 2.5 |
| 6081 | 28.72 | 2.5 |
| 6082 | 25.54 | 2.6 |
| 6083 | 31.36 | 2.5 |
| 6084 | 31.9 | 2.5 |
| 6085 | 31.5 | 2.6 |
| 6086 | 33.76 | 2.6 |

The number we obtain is 0.3 angstrom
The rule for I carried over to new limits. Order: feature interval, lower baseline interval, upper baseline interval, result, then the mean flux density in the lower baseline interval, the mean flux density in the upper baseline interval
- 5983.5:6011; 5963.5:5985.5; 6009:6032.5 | 0.4 angstrom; 25.1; 27.4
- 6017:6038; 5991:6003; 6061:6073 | 0.1 angstrom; 27.4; 28.3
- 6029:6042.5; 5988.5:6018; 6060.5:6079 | 0.1 angstrom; 26.6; 28.4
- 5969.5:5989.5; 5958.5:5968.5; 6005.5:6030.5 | -0.7 angstrom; 24.1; 27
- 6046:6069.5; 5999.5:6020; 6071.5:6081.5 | -0.2 angstrom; 26.3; 28.4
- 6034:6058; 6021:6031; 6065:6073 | 0.3 angstrom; 27.7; 28.9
